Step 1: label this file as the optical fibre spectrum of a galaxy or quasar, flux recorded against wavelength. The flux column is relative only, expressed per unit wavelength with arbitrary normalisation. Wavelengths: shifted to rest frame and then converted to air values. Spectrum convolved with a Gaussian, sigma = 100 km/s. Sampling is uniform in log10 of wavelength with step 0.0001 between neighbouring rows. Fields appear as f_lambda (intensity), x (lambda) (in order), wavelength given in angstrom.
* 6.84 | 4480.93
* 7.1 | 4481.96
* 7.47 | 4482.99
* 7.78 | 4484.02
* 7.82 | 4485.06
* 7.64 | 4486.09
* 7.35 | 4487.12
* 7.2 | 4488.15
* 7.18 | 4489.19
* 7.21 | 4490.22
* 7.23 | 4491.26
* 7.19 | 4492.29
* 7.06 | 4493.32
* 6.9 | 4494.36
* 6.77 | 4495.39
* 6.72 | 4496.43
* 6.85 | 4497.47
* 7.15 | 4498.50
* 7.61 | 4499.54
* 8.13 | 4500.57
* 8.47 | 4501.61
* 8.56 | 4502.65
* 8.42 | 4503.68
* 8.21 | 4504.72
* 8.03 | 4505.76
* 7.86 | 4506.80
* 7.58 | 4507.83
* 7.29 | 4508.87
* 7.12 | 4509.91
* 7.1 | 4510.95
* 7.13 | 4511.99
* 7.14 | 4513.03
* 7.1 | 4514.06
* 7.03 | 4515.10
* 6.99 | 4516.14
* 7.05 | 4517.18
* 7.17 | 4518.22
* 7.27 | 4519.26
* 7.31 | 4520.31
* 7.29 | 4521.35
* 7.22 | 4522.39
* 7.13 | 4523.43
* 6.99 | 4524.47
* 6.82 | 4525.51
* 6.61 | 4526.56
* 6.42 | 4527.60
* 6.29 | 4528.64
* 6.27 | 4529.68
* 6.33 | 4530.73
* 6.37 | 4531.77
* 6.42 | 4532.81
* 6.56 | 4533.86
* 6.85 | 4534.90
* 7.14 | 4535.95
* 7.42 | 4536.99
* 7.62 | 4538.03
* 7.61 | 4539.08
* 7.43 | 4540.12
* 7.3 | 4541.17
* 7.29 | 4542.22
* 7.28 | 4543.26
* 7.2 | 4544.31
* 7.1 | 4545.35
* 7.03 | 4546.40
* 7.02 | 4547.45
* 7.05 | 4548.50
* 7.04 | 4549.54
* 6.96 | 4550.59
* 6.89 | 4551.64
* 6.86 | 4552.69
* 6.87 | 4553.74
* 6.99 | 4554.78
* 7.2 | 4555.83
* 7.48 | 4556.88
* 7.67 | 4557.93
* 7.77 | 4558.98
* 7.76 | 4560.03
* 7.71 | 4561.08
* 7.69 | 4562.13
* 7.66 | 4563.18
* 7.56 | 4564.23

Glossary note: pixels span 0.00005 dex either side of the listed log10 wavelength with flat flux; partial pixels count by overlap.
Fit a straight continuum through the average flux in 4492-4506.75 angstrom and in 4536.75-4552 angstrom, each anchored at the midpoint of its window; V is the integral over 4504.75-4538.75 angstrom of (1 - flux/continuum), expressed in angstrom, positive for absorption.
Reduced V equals 1.6 angstrom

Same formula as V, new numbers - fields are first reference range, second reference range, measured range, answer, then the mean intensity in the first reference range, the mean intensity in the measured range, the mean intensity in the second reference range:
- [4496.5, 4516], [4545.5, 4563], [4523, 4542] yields 1.3 angstrom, 7.57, 6.87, 7.25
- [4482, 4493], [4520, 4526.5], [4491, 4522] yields -0.7 angstrom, 7.39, 7.39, 7.08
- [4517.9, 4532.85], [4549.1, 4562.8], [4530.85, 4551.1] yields 0.0 angstrom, 6.8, 7.08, 7.3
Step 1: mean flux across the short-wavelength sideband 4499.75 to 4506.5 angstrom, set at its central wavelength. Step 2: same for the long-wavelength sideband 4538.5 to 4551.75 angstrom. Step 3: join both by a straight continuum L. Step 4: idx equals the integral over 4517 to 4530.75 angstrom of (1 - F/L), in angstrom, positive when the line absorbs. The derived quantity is 1.5 angstrom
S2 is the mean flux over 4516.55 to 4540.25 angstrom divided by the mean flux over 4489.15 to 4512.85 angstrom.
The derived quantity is 0.9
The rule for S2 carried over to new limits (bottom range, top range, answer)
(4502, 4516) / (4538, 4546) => 0.97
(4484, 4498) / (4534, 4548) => 1.01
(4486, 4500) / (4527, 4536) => 0.91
